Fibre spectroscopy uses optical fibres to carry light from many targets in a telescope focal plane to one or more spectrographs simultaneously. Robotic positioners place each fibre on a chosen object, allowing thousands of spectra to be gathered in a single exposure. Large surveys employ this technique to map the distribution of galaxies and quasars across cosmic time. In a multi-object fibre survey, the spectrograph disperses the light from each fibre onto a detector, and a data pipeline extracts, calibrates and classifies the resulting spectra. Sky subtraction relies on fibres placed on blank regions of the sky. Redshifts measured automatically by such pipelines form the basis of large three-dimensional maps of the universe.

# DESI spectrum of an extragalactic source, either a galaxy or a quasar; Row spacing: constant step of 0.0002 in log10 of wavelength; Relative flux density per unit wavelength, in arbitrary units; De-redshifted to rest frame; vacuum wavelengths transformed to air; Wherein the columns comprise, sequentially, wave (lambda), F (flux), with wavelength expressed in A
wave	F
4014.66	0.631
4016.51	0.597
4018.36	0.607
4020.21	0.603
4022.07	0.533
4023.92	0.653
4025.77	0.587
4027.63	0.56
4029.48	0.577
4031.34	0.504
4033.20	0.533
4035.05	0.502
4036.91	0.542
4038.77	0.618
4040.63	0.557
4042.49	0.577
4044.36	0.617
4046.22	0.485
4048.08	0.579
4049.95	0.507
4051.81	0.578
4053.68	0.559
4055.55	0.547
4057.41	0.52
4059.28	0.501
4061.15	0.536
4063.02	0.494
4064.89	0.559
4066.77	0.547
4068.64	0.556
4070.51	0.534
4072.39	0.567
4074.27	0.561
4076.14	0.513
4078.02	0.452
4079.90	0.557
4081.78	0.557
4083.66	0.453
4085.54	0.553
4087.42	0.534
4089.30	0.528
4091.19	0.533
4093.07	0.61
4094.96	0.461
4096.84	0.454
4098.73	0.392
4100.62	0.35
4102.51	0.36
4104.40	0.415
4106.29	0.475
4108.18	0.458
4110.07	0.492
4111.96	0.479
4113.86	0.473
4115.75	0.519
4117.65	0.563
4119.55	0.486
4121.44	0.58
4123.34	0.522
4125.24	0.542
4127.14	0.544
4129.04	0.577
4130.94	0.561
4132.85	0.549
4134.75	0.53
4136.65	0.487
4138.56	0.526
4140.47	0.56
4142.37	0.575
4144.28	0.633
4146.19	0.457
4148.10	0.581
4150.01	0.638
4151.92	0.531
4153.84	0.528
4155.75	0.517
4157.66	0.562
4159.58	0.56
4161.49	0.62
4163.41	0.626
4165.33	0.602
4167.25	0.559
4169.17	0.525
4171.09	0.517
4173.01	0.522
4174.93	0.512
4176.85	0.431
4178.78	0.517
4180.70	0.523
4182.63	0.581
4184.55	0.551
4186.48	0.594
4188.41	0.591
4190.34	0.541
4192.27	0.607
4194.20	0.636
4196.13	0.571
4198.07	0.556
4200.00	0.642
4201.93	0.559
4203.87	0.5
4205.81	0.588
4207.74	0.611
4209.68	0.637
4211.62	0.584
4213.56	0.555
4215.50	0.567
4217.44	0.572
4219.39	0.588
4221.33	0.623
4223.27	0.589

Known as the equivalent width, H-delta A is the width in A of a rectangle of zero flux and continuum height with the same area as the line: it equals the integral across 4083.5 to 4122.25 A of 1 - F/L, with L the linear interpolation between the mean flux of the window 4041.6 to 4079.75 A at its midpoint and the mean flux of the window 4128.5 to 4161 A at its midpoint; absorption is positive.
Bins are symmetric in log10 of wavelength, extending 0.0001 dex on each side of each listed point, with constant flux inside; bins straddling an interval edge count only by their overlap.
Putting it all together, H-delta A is 4.4 A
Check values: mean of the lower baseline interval 0.54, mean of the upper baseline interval 0.552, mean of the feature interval 0.485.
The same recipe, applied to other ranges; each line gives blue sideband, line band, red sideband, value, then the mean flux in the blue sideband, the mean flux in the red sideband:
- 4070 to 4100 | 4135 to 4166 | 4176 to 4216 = -0.85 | 0.514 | 0.569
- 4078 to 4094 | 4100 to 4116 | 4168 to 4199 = 2.76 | 0.535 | 0.549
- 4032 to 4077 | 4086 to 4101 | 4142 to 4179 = 1.57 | 0.545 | 0.551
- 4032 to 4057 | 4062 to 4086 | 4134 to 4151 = 0.99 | 0.553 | 0.554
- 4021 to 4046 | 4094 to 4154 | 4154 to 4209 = 5.66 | 0.564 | 0.561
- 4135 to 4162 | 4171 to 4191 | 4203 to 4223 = 1.18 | 0.554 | 0.583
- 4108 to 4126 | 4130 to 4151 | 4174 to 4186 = -1.52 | 0.513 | 0.522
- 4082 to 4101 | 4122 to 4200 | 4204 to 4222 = -1.24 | 0.493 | 0.587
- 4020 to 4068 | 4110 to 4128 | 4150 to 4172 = 1.20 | 0.552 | 0.562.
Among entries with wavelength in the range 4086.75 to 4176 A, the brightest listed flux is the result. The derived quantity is 0.638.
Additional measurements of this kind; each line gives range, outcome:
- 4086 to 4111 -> 0.61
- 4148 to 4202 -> 0.642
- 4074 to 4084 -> 0.561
